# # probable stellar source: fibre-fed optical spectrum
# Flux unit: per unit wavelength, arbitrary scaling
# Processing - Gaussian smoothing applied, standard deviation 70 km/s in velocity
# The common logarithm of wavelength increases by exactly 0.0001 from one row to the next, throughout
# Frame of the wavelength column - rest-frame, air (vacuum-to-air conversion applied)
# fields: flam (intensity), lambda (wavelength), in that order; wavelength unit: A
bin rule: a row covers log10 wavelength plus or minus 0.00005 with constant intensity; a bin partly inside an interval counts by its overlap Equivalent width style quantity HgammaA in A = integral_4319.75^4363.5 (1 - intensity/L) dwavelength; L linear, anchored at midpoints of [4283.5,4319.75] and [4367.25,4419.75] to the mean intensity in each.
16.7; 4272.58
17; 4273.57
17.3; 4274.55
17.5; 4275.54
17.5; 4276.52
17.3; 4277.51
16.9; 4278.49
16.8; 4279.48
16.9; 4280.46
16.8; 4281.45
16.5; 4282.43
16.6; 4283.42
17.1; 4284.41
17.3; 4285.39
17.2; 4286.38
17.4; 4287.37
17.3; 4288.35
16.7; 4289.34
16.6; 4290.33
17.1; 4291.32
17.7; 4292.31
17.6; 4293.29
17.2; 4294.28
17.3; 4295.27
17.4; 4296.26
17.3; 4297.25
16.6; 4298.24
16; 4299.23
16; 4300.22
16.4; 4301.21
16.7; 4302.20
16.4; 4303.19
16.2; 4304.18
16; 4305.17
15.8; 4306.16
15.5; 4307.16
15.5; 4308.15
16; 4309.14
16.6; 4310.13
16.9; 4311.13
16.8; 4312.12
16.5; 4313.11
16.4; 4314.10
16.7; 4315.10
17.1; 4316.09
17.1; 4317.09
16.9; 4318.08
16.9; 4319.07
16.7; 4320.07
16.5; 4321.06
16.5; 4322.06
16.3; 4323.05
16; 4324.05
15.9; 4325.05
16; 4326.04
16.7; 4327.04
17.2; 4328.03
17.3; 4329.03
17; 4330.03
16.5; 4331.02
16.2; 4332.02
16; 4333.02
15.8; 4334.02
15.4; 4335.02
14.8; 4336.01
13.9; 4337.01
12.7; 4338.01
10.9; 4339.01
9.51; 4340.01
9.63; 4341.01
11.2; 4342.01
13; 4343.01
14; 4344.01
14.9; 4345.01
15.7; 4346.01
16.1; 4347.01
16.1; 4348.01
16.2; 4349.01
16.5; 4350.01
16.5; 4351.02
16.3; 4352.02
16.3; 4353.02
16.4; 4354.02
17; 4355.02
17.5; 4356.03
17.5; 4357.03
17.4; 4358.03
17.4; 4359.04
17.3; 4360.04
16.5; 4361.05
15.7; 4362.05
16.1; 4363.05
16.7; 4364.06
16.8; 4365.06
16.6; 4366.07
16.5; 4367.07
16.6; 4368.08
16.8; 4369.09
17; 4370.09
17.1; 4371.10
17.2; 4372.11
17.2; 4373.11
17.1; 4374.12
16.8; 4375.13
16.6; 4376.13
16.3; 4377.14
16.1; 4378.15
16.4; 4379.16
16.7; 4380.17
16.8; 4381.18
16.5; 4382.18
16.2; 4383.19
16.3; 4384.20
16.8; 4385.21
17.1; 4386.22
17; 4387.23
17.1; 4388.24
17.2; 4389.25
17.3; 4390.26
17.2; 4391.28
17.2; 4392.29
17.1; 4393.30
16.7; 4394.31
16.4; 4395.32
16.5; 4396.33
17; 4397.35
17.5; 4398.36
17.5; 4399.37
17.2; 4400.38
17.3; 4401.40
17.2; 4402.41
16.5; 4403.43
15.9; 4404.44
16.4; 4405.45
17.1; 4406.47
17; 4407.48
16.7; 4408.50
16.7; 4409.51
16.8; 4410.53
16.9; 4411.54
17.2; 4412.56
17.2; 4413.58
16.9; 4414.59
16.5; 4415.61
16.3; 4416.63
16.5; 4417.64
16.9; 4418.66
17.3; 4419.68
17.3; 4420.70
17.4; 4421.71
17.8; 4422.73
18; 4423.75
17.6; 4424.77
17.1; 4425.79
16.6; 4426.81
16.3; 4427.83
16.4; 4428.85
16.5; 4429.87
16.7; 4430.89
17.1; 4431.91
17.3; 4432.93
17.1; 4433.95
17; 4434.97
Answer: 3.2 A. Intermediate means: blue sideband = 16.7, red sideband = 16.8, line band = 15.6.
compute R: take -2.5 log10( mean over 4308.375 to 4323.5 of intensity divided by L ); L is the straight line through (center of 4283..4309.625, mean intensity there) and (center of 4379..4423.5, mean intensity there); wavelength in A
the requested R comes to 0.01 mag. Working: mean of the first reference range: 16.7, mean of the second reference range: 16.9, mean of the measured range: 16.6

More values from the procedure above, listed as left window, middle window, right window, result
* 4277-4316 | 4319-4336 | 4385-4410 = 0.03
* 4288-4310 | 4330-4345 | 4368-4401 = 0.22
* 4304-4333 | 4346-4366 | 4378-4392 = 0.00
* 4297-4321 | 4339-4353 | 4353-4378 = 0.17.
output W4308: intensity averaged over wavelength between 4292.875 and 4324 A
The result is 16.6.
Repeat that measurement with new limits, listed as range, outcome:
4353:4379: 16.8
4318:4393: 16.1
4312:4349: 15.4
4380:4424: 16.9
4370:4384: 16.7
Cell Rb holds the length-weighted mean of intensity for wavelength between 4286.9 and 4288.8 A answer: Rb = 17.4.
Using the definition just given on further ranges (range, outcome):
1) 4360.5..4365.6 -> 16.4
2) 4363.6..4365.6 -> 16.8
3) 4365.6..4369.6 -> 16.6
